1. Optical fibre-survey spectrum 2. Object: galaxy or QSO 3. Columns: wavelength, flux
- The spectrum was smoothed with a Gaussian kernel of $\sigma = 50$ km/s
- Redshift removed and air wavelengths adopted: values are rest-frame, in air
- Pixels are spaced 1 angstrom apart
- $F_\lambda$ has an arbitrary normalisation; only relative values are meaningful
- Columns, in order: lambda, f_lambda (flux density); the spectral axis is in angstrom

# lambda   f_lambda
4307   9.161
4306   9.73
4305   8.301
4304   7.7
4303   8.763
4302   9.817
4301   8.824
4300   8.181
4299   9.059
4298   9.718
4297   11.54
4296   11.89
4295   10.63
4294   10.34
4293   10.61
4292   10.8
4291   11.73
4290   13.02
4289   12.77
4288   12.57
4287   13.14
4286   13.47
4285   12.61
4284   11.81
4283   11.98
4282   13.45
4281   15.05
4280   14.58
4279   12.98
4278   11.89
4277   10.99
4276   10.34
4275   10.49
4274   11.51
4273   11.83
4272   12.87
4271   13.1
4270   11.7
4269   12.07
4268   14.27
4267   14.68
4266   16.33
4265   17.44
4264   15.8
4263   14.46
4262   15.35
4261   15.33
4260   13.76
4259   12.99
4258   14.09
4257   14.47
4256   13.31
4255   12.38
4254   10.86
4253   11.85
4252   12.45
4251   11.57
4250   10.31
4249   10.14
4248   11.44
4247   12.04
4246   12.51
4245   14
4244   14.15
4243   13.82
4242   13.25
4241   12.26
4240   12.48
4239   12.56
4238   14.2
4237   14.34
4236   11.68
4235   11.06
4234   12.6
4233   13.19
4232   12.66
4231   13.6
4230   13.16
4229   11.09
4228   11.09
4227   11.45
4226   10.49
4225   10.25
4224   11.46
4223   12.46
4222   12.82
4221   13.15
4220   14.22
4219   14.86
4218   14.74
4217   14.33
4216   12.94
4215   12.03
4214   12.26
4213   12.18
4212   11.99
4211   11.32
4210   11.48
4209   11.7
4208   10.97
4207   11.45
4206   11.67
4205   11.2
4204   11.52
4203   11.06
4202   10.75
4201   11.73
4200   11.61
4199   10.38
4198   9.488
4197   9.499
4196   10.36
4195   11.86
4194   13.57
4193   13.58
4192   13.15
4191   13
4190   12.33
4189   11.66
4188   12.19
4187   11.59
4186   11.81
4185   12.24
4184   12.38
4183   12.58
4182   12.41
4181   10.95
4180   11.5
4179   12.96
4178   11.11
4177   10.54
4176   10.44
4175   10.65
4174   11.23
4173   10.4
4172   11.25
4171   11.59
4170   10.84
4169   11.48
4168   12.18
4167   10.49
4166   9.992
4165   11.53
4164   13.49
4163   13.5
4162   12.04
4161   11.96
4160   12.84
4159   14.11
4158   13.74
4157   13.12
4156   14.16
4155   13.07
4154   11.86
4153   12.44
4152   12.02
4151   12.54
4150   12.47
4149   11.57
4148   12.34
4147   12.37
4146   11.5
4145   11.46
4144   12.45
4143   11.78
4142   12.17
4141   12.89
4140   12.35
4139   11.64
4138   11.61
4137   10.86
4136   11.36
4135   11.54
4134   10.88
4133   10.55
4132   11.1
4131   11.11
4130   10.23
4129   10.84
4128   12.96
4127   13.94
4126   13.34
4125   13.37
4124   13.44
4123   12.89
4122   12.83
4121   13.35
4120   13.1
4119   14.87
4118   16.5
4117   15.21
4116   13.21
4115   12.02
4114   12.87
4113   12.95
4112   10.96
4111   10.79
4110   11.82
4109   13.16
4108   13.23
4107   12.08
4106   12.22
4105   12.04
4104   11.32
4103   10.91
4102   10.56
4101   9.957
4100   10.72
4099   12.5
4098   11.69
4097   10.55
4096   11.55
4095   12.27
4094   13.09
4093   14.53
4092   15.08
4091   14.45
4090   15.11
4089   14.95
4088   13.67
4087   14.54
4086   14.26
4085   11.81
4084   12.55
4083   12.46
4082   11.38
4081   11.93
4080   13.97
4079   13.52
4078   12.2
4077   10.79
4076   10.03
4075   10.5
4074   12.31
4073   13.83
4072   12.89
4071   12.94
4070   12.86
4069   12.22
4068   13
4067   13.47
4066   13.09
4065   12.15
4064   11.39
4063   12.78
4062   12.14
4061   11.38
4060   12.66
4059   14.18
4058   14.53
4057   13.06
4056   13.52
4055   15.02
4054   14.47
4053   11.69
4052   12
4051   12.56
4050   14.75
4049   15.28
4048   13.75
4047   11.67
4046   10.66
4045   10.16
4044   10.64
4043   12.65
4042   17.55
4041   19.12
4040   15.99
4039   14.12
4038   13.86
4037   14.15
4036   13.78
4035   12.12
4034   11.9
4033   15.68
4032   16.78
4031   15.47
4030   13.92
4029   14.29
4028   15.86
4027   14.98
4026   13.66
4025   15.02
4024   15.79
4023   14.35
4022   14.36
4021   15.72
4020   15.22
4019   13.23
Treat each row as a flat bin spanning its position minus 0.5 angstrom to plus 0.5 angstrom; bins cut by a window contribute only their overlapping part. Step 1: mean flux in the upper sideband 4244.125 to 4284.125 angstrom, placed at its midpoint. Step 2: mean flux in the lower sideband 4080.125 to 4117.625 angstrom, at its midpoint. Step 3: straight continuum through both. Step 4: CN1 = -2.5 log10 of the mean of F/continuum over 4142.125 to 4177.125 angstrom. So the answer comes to 0.06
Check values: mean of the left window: 12.6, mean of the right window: 13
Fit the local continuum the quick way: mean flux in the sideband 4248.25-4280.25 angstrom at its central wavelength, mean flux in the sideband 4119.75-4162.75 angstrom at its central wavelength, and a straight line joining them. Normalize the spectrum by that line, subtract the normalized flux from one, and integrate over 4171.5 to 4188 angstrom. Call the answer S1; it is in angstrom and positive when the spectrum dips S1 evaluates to 1.29 angstrom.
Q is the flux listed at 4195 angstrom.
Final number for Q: 11.86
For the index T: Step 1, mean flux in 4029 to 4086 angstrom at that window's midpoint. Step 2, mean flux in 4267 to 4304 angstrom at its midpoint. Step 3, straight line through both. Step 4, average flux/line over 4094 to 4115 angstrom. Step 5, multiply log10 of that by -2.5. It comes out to 0.10 mag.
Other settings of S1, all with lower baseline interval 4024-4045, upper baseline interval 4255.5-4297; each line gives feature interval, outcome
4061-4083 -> 3.0 angstrom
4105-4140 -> 3.8 angstrom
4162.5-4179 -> 2.8 angstrom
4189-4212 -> 3.3 angstrom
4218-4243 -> 1.3 angstrom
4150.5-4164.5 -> 0.8 angstrom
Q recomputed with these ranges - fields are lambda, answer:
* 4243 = 13.82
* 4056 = 13.52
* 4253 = 11.85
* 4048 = 13.75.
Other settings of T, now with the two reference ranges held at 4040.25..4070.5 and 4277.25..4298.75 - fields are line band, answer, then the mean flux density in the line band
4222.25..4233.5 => 0.05 mag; 11.9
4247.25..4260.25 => 0.01 mag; 12.2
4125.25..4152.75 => 0.08 mag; 11.9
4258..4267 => -0.22 mag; 15.1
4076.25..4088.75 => 0.03 mag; 12.7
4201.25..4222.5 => 0.02 mag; 12.3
